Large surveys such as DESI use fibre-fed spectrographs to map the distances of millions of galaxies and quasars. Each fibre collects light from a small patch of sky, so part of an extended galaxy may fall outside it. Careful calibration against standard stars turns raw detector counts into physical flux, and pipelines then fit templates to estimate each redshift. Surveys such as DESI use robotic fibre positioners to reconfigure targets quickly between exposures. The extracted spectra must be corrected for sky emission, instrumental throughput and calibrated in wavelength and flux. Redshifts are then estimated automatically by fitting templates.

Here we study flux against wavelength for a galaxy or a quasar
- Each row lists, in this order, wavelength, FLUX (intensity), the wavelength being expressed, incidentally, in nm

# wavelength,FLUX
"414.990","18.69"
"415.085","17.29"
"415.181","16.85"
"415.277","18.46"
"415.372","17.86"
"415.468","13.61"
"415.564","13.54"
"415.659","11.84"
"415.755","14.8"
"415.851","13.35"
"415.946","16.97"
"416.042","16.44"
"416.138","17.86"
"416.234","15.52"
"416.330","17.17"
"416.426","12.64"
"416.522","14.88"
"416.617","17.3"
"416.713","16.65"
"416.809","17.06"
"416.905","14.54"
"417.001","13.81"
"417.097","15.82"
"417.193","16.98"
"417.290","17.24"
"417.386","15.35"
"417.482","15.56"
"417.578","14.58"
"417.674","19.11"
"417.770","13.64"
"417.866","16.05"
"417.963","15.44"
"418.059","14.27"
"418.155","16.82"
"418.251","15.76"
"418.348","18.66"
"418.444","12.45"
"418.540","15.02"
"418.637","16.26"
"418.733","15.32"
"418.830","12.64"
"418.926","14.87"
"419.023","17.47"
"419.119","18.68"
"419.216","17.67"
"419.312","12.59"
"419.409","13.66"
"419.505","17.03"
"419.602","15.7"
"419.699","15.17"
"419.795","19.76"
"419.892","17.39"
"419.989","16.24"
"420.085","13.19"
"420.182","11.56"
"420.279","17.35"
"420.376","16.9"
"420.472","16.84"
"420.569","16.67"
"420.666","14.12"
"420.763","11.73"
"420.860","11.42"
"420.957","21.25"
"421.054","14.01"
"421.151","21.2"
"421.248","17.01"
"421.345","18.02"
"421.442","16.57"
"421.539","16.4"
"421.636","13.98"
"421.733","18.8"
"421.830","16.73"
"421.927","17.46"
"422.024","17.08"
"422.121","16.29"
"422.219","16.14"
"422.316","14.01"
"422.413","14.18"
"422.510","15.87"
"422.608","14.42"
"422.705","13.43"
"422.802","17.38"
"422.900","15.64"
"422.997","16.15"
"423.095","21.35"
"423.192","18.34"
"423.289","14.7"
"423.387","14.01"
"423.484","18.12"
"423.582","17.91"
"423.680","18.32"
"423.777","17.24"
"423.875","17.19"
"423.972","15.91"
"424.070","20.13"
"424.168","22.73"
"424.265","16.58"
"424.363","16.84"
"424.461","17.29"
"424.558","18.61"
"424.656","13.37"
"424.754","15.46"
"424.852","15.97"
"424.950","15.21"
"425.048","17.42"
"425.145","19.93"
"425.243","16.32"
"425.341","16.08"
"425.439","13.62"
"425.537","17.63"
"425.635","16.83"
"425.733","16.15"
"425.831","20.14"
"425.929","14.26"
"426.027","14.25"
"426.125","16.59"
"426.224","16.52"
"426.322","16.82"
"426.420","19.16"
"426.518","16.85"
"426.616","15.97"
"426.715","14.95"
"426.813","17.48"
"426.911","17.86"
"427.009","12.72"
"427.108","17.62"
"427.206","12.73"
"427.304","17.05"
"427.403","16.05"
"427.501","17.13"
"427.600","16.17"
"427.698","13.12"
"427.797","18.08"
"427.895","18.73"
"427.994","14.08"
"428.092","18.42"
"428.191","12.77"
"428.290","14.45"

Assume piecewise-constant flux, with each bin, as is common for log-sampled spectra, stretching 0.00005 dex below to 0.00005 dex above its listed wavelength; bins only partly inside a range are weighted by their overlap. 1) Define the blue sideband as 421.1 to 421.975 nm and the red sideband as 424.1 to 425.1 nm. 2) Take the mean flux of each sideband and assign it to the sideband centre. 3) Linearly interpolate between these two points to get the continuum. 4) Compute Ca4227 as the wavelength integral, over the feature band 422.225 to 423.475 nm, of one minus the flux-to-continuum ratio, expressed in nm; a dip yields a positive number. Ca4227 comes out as 0.097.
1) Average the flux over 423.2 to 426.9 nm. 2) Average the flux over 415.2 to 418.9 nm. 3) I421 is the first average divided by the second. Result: 1.1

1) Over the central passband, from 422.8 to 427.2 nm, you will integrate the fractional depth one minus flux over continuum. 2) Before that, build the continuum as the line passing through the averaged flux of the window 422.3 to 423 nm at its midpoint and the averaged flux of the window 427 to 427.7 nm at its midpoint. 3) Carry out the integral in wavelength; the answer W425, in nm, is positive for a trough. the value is -0.420 nm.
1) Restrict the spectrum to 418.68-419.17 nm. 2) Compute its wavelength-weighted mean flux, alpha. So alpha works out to 15.8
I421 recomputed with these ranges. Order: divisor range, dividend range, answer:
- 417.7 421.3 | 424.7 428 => 1.04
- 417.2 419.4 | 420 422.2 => 1.03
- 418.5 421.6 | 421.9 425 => 1.05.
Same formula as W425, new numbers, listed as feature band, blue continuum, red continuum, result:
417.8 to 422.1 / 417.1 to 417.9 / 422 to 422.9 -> -0.07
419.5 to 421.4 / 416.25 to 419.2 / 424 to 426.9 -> 0.00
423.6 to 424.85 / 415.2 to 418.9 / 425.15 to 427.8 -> -0.10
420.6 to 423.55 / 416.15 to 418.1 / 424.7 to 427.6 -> -0.02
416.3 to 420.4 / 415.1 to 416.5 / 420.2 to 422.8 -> 0.01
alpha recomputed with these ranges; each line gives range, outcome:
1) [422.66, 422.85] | 15.5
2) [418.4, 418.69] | 14.6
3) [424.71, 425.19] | 16.8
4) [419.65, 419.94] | 17.4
